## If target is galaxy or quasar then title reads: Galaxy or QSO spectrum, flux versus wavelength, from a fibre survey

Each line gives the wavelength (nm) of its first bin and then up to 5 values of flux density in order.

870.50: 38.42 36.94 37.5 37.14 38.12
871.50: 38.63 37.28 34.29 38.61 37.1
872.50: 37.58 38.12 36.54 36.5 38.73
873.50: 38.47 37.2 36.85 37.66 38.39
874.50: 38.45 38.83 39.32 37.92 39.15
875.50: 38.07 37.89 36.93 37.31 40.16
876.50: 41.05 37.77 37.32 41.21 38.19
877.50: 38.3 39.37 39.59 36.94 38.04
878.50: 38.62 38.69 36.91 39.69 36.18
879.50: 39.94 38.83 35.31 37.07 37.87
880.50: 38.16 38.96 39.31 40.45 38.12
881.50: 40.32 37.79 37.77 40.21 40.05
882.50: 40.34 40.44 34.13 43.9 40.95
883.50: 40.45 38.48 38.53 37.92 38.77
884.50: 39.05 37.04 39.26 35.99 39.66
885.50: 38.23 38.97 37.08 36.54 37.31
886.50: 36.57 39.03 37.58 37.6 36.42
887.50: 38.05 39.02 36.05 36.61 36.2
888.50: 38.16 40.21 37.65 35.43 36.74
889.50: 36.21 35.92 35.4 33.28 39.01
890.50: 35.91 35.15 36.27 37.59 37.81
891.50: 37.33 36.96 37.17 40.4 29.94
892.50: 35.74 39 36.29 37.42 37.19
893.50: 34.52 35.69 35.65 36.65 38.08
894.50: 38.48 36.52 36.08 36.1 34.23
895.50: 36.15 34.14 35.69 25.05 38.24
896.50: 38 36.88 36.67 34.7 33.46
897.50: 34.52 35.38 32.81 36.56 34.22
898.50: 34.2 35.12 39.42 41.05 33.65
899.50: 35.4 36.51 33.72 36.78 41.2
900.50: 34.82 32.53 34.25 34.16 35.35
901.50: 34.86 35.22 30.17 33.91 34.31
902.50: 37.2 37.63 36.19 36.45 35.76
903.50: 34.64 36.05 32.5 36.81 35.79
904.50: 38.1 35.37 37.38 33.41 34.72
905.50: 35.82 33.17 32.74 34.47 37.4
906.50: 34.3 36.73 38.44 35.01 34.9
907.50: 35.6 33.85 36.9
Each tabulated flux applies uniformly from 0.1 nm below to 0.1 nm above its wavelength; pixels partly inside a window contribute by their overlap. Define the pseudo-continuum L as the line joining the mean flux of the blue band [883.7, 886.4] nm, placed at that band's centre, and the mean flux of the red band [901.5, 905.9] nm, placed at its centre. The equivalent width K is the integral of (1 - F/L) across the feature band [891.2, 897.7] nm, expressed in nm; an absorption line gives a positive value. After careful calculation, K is 0.12 nm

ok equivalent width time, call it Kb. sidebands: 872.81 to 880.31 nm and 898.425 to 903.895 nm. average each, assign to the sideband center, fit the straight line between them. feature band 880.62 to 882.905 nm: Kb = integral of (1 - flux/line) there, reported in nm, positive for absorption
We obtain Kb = -0.09 nm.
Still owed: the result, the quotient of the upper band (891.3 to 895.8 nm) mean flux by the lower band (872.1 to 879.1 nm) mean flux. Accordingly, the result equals 0.95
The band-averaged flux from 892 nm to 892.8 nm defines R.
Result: 36.3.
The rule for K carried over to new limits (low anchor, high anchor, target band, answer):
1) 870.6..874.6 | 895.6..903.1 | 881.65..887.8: -0.34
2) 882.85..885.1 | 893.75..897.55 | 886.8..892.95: 0.07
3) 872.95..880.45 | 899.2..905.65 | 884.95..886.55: -0.02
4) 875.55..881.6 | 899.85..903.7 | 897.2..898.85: 0.05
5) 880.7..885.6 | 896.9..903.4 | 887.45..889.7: 0.04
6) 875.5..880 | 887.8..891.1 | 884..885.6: -0.04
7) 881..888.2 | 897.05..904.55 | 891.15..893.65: 0.02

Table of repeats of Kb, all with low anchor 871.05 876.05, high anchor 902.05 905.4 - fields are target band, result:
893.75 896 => 0.01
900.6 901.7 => 0.05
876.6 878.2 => -0.05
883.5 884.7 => -0.05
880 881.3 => -0.05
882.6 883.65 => -0.08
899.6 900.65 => -0.01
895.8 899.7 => 0.08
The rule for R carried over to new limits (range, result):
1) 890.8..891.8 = 37.2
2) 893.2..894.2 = 35.9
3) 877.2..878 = 38.9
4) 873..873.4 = 37.6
